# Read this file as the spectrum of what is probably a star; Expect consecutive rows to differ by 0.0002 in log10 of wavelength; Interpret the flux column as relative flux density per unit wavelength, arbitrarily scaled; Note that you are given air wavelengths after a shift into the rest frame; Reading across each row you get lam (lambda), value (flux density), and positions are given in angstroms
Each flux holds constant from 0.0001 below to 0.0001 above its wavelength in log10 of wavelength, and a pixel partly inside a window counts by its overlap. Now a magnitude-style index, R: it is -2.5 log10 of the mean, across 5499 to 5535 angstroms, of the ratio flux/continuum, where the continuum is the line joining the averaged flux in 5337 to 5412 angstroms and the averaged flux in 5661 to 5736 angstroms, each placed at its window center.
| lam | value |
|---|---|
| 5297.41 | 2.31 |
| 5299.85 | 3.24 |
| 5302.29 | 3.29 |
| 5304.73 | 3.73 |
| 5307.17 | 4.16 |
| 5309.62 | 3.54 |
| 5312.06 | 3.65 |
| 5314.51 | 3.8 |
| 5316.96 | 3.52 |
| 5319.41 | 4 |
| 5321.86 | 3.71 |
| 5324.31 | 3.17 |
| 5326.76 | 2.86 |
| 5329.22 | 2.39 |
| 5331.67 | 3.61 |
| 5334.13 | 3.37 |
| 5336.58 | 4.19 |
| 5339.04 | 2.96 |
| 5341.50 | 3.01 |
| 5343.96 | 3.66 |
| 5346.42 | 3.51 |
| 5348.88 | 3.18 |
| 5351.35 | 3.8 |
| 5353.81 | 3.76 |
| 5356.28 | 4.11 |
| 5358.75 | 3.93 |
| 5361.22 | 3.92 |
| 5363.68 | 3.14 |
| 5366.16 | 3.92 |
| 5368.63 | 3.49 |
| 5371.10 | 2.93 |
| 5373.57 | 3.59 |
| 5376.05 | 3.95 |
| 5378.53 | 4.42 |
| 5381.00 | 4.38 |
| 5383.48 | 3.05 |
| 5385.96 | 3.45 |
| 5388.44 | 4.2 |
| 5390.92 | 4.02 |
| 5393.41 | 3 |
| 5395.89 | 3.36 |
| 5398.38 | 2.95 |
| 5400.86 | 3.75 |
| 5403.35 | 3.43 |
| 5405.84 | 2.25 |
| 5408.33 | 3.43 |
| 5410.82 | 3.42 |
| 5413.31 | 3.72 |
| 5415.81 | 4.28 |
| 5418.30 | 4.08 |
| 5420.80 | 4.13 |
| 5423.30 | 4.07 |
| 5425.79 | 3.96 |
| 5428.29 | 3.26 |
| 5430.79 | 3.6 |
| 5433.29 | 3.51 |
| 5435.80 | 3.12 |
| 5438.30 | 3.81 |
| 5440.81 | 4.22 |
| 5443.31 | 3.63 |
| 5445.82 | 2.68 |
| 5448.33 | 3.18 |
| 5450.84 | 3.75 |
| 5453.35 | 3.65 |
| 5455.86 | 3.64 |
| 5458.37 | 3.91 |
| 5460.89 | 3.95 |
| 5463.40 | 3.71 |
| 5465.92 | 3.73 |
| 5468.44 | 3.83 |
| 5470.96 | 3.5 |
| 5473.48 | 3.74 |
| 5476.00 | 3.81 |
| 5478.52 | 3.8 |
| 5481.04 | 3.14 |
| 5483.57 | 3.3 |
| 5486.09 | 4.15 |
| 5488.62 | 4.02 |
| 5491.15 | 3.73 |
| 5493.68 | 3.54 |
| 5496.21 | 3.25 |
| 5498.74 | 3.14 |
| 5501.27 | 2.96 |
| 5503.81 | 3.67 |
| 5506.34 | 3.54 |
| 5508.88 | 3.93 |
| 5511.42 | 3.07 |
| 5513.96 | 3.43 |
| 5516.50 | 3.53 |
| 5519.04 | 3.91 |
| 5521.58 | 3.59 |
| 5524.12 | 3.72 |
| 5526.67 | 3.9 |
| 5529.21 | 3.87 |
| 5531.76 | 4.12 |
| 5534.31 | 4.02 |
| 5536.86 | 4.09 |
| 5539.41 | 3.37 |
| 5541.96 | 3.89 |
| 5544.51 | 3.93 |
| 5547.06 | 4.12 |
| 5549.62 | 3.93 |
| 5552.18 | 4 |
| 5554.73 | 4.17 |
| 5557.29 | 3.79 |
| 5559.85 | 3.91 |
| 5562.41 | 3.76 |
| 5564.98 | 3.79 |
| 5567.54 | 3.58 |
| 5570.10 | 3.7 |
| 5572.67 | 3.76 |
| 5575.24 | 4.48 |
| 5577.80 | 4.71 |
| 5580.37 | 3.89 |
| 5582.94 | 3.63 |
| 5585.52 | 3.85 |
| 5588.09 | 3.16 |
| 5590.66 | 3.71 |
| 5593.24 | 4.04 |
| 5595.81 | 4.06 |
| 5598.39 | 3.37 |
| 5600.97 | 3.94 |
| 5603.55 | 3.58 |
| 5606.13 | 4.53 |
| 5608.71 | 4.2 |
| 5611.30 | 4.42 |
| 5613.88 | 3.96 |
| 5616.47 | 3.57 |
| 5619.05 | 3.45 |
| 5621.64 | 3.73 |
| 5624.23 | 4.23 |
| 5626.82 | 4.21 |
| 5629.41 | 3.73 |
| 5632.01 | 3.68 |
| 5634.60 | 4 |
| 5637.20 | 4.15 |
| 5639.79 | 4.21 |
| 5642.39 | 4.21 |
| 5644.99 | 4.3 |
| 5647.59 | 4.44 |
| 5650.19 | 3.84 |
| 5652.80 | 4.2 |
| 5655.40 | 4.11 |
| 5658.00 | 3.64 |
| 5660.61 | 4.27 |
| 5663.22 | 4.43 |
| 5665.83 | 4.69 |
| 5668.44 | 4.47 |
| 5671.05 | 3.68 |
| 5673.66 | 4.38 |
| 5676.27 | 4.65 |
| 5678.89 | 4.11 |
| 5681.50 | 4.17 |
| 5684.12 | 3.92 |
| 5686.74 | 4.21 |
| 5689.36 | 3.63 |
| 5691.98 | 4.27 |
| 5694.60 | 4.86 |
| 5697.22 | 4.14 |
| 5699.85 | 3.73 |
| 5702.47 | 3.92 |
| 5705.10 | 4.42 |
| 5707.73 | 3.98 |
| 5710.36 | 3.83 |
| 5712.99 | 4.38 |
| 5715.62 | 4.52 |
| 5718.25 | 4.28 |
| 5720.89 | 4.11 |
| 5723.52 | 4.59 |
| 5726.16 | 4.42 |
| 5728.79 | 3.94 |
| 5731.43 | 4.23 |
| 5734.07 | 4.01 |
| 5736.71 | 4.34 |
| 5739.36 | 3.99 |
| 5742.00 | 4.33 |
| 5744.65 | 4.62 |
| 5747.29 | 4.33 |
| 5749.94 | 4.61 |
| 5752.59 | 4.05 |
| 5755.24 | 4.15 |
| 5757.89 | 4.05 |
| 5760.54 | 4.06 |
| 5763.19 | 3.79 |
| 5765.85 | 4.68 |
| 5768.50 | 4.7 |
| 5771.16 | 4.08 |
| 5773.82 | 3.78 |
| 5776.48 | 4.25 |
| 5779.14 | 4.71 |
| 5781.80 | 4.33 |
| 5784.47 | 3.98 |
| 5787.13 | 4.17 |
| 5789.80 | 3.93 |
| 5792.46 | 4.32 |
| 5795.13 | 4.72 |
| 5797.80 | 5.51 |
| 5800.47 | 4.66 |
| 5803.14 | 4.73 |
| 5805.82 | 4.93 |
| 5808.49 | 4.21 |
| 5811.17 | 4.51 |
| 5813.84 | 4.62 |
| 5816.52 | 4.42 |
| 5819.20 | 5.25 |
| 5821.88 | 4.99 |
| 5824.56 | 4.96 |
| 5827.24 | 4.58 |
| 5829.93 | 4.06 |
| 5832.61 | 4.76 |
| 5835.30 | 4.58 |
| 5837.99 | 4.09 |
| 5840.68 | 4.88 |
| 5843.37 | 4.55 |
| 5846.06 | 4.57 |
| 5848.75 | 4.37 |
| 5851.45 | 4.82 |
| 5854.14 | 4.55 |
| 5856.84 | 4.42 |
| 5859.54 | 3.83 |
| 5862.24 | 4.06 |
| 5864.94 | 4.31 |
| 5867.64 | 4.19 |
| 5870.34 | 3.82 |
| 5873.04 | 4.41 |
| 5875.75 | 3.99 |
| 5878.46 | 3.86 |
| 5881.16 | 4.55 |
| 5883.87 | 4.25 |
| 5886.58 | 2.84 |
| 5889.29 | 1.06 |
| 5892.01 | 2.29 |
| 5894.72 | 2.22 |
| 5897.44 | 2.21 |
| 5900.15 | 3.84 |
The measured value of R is 0.06 mag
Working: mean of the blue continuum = 3.54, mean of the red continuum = 4.22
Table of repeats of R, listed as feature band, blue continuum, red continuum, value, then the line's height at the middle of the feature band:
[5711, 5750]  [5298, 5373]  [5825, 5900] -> -0.12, 3.83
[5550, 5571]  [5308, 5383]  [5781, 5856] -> 0.05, 4.03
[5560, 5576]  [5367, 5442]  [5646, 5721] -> 0.04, 3.95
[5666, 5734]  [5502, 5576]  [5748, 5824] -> 0.00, 4.22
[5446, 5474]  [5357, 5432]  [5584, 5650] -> 0.02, 3.73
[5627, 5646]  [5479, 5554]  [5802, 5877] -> -0.02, 3.98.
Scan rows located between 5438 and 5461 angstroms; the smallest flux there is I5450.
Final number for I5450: 2.68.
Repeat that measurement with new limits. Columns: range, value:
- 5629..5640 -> 3.68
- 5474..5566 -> 2.96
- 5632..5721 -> 3.63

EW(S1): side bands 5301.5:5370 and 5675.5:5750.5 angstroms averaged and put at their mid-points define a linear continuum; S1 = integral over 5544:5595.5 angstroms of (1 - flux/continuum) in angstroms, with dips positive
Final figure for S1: 0.9 angstroms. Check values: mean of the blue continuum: 3.55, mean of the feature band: 3.9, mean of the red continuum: 4.22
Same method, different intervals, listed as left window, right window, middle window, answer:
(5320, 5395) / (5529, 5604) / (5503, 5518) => 1.0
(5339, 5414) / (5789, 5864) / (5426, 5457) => 1.5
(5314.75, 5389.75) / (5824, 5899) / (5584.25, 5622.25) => -0.8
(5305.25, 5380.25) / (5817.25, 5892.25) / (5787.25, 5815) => -3.1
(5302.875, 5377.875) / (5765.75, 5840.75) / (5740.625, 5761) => 0.6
